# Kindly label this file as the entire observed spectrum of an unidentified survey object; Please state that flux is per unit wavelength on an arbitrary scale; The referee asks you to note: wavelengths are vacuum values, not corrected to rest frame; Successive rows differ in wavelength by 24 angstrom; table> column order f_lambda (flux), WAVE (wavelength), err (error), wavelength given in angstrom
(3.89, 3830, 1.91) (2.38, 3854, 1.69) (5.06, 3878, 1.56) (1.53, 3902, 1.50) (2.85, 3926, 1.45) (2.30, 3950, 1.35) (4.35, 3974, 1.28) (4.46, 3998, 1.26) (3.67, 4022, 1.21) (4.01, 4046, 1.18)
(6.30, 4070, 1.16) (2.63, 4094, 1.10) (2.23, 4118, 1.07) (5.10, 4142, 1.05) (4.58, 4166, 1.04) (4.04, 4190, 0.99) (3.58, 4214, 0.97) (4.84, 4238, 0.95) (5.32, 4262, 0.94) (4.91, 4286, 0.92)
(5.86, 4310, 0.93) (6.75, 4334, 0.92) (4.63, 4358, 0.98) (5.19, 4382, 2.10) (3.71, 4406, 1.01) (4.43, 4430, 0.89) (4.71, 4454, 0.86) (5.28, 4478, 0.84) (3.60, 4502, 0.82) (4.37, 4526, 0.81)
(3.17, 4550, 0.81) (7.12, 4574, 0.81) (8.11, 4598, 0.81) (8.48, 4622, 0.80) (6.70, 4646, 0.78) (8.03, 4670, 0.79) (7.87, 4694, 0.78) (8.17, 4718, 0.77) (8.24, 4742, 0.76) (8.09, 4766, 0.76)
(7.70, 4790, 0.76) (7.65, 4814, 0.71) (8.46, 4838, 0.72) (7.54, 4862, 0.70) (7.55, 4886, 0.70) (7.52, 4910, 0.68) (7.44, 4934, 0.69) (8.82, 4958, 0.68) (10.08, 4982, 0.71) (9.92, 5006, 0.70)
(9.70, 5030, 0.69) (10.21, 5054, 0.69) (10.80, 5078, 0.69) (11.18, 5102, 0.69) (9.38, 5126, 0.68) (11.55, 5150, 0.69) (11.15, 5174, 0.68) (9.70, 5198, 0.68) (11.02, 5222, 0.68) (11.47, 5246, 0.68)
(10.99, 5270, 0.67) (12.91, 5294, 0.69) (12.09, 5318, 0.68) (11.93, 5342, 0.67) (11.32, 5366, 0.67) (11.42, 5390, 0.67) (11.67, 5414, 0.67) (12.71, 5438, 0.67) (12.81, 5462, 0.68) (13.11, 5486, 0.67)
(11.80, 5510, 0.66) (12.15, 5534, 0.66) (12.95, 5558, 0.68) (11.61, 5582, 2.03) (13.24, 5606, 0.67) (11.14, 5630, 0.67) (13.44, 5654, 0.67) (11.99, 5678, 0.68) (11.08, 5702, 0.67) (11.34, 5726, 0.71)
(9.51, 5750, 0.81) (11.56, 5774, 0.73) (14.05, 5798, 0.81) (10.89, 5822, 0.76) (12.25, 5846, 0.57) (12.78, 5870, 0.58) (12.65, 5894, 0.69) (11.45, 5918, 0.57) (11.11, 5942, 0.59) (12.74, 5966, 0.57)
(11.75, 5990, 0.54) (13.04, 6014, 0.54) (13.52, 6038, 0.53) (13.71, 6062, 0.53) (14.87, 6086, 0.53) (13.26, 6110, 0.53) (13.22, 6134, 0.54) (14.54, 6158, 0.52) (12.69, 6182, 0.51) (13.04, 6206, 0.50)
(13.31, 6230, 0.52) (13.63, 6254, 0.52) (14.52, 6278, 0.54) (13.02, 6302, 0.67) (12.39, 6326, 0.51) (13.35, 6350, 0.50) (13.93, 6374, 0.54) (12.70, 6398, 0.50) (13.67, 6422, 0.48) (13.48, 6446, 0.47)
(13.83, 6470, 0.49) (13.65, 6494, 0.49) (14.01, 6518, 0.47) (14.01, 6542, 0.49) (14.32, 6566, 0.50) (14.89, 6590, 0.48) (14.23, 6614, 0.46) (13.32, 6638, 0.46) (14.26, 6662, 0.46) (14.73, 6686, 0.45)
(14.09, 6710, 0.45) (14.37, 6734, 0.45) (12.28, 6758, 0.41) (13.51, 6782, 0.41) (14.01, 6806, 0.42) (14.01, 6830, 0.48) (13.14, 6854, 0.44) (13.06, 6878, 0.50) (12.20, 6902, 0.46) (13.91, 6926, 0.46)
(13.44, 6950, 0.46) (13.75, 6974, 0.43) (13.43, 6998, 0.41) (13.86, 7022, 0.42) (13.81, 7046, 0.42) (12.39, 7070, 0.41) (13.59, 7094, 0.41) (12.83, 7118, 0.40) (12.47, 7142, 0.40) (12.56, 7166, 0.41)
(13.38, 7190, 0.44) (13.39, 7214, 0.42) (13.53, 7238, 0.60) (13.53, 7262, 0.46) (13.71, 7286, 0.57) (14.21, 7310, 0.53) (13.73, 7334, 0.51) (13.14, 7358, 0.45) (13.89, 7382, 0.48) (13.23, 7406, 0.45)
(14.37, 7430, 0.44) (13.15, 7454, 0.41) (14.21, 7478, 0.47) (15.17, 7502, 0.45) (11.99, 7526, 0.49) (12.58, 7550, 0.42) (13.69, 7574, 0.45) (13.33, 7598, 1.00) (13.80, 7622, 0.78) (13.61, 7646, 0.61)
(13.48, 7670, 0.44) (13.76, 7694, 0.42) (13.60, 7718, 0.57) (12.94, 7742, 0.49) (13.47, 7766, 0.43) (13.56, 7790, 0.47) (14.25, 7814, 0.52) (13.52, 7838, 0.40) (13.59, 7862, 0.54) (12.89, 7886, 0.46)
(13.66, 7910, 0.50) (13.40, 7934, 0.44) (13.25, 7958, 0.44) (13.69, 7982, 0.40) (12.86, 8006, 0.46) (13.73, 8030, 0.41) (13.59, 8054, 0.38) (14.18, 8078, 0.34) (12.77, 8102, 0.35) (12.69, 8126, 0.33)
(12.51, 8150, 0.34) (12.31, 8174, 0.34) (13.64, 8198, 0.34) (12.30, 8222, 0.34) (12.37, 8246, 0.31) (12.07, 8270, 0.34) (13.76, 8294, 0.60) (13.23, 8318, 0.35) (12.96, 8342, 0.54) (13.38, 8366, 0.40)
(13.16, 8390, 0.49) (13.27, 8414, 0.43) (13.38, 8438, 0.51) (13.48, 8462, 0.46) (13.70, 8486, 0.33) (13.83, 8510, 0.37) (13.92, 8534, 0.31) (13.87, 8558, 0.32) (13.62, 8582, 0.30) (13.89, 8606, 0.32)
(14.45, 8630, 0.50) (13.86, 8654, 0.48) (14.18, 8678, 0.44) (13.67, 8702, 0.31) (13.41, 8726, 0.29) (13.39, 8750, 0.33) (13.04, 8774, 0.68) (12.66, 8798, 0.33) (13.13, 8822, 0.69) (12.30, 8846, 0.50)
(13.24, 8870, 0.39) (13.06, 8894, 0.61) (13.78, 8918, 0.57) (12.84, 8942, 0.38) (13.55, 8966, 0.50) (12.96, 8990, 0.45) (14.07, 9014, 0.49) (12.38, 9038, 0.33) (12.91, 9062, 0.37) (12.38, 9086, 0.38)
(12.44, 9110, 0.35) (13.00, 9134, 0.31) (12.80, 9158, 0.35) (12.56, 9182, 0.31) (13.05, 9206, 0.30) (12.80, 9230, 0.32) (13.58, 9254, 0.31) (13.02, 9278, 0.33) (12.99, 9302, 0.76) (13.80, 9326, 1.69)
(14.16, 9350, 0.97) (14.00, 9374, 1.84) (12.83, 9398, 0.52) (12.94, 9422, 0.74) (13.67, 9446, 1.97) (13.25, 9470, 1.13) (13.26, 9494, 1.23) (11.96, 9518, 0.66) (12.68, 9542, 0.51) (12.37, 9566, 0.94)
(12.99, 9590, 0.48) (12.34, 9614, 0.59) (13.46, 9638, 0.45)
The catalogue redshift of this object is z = 0.147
